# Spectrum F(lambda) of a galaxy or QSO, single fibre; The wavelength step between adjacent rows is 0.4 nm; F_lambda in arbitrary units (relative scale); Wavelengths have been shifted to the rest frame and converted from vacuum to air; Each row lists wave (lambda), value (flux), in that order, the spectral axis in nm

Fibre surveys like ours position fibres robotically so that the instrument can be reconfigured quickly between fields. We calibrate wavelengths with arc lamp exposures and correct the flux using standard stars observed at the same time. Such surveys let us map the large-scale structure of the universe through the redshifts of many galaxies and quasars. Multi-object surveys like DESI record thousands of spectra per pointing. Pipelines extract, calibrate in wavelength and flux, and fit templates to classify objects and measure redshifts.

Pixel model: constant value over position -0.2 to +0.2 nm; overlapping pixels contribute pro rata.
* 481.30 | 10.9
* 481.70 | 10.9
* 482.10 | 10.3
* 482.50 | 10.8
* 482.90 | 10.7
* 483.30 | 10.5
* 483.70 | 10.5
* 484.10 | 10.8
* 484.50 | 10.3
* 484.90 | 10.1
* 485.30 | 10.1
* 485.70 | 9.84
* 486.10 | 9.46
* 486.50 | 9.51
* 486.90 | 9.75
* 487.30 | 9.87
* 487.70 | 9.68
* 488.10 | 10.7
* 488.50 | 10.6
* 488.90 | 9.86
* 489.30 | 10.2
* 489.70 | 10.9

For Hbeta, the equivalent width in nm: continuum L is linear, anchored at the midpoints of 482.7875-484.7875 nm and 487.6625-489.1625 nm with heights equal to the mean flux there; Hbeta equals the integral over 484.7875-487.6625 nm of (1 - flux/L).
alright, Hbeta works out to 0.17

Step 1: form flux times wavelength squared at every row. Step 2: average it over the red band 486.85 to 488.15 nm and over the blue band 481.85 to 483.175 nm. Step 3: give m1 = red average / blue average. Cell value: 0.96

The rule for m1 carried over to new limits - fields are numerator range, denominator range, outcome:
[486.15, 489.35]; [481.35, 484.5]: 0.96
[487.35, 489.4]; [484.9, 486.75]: 1.05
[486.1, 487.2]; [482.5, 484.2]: 0.92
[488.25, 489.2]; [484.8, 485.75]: 1.04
